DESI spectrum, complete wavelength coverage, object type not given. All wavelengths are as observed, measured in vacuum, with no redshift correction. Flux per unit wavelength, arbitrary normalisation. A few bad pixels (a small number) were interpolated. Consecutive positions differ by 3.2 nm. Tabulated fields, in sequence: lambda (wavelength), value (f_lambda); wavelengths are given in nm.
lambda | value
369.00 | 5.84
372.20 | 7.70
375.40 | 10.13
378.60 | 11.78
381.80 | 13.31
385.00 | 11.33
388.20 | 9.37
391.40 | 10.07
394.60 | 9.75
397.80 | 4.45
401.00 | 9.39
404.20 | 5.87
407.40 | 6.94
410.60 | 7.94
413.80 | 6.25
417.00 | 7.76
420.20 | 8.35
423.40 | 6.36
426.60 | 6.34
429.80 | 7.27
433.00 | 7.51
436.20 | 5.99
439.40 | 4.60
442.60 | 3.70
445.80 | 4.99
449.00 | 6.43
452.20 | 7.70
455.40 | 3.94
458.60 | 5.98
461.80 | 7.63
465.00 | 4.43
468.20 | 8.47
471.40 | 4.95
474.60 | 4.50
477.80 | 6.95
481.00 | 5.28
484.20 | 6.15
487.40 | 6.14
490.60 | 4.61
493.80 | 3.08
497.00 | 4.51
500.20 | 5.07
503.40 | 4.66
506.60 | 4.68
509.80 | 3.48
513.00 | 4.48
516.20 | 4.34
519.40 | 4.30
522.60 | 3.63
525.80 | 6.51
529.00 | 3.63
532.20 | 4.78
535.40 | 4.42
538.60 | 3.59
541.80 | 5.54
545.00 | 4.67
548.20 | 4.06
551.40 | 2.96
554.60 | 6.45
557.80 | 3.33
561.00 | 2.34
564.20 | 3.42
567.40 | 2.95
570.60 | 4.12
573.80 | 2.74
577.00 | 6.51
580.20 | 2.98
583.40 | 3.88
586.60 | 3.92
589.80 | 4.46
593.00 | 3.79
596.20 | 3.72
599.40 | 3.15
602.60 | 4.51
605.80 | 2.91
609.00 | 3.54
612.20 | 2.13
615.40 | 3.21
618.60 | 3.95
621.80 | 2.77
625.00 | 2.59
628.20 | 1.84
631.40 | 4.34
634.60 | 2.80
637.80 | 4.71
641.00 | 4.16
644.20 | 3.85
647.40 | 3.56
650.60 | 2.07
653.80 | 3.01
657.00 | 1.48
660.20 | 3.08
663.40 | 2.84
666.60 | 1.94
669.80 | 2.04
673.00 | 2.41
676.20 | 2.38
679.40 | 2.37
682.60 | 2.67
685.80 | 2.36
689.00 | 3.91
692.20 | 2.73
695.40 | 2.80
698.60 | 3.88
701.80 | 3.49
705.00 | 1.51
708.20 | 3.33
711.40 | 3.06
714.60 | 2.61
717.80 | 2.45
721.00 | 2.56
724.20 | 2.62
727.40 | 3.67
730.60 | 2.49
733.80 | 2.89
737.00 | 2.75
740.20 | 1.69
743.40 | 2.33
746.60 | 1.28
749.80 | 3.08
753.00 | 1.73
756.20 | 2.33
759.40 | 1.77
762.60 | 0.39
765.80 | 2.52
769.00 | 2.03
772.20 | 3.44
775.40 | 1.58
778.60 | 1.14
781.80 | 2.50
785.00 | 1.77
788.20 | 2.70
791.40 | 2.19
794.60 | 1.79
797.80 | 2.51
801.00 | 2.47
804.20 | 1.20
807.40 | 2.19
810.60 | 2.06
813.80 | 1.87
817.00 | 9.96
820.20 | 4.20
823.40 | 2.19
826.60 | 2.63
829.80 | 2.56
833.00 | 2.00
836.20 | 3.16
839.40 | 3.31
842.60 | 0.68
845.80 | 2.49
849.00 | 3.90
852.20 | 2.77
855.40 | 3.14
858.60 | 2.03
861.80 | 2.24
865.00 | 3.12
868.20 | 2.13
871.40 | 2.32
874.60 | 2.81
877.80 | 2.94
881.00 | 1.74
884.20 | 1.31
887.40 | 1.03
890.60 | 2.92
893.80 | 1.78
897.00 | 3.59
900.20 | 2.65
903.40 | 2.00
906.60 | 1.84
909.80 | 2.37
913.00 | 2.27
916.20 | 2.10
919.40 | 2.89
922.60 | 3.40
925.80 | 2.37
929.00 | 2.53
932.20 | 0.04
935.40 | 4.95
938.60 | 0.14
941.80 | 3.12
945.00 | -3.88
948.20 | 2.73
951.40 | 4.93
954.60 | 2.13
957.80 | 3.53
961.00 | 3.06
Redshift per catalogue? 1.19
